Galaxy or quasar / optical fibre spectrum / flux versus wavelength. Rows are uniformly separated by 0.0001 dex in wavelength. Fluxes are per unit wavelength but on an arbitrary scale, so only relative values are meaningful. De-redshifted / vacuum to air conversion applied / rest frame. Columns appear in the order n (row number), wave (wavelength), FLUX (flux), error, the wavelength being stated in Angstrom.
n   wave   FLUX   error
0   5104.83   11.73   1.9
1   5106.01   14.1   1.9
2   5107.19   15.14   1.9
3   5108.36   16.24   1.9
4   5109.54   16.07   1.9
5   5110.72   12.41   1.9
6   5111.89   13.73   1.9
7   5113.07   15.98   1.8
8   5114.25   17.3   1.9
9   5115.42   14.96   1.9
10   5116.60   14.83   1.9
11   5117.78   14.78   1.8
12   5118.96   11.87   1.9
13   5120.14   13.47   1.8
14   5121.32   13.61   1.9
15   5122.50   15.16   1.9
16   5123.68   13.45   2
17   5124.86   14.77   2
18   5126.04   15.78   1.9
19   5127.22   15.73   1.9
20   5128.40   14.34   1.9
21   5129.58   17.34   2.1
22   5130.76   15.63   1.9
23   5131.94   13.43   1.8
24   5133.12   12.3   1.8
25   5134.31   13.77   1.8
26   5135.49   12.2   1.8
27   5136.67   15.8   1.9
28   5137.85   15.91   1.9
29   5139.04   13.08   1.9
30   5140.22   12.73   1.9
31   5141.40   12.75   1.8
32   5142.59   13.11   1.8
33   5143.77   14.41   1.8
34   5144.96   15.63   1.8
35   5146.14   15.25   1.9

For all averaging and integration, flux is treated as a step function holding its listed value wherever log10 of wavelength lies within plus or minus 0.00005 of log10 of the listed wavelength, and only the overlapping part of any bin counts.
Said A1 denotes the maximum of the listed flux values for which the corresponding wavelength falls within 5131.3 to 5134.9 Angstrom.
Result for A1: 13.77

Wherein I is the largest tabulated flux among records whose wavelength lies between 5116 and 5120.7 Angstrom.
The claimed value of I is 14.83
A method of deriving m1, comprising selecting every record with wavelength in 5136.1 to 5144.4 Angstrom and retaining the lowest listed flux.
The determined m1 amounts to 12.73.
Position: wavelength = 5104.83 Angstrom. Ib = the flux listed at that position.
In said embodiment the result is 11.73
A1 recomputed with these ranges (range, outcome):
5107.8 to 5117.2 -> 17.3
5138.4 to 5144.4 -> 14.41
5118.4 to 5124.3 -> 15.16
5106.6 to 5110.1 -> 16.24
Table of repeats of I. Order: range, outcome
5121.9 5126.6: 15.78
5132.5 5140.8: 15.91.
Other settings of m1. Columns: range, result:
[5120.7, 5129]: 13.45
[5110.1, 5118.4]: 12.41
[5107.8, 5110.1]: 16.07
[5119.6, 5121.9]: 13.47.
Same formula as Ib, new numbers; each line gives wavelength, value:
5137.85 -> 15.91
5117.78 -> 14.78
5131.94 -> 13.43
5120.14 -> 13.47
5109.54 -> 16.07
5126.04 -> 15.78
